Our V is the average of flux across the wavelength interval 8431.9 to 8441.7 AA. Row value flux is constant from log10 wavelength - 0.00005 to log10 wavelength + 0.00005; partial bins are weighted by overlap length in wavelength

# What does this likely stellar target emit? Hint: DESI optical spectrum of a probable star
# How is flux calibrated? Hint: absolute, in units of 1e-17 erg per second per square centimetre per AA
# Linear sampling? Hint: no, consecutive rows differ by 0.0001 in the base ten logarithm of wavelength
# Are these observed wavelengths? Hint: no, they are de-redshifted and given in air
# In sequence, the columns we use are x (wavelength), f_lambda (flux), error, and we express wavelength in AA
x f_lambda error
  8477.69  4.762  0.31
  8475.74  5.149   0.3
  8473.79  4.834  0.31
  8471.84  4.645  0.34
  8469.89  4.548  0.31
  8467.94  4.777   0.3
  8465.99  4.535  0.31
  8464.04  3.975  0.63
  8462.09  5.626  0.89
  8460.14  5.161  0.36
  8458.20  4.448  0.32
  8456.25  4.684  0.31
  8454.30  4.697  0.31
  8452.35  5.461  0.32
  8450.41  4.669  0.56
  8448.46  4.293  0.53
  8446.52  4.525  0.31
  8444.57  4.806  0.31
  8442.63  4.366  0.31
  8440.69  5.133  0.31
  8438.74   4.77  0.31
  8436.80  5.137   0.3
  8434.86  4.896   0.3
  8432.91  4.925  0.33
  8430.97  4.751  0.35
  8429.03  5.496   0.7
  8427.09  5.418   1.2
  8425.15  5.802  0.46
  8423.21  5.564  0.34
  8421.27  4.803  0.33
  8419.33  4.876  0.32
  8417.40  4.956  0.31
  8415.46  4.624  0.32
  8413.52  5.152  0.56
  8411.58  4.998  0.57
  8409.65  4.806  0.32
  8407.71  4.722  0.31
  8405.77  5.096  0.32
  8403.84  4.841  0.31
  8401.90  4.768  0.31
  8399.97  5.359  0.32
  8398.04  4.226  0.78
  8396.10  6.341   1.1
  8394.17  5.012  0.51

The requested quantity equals 4.97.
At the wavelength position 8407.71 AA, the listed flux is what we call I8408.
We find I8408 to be 4.722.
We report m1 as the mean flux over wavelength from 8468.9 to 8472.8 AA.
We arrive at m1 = 4.6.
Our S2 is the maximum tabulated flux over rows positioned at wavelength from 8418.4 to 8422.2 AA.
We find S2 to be 4.876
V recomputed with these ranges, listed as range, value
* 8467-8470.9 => 4.66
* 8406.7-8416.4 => 4.86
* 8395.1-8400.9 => 5.31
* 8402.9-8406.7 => 4.98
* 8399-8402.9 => 5.06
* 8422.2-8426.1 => 5.67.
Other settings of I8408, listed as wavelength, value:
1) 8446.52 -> 4.525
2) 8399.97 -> 5.359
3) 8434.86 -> 4.896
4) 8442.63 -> 4.366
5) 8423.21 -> 5.564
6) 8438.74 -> 4.77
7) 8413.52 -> 5.152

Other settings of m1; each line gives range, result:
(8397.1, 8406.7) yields 4.86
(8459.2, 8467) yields 4.82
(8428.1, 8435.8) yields 5.01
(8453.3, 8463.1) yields 4.92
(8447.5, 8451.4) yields 4.49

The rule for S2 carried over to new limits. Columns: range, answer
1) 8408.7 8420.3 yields 5.152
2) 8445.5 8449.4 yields 4.525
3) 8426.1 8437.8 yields 5.496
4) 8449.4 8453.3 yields 5.461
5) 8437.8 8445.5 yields 5.133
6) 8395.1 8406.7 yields 6.341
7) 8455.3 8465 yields 5.626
